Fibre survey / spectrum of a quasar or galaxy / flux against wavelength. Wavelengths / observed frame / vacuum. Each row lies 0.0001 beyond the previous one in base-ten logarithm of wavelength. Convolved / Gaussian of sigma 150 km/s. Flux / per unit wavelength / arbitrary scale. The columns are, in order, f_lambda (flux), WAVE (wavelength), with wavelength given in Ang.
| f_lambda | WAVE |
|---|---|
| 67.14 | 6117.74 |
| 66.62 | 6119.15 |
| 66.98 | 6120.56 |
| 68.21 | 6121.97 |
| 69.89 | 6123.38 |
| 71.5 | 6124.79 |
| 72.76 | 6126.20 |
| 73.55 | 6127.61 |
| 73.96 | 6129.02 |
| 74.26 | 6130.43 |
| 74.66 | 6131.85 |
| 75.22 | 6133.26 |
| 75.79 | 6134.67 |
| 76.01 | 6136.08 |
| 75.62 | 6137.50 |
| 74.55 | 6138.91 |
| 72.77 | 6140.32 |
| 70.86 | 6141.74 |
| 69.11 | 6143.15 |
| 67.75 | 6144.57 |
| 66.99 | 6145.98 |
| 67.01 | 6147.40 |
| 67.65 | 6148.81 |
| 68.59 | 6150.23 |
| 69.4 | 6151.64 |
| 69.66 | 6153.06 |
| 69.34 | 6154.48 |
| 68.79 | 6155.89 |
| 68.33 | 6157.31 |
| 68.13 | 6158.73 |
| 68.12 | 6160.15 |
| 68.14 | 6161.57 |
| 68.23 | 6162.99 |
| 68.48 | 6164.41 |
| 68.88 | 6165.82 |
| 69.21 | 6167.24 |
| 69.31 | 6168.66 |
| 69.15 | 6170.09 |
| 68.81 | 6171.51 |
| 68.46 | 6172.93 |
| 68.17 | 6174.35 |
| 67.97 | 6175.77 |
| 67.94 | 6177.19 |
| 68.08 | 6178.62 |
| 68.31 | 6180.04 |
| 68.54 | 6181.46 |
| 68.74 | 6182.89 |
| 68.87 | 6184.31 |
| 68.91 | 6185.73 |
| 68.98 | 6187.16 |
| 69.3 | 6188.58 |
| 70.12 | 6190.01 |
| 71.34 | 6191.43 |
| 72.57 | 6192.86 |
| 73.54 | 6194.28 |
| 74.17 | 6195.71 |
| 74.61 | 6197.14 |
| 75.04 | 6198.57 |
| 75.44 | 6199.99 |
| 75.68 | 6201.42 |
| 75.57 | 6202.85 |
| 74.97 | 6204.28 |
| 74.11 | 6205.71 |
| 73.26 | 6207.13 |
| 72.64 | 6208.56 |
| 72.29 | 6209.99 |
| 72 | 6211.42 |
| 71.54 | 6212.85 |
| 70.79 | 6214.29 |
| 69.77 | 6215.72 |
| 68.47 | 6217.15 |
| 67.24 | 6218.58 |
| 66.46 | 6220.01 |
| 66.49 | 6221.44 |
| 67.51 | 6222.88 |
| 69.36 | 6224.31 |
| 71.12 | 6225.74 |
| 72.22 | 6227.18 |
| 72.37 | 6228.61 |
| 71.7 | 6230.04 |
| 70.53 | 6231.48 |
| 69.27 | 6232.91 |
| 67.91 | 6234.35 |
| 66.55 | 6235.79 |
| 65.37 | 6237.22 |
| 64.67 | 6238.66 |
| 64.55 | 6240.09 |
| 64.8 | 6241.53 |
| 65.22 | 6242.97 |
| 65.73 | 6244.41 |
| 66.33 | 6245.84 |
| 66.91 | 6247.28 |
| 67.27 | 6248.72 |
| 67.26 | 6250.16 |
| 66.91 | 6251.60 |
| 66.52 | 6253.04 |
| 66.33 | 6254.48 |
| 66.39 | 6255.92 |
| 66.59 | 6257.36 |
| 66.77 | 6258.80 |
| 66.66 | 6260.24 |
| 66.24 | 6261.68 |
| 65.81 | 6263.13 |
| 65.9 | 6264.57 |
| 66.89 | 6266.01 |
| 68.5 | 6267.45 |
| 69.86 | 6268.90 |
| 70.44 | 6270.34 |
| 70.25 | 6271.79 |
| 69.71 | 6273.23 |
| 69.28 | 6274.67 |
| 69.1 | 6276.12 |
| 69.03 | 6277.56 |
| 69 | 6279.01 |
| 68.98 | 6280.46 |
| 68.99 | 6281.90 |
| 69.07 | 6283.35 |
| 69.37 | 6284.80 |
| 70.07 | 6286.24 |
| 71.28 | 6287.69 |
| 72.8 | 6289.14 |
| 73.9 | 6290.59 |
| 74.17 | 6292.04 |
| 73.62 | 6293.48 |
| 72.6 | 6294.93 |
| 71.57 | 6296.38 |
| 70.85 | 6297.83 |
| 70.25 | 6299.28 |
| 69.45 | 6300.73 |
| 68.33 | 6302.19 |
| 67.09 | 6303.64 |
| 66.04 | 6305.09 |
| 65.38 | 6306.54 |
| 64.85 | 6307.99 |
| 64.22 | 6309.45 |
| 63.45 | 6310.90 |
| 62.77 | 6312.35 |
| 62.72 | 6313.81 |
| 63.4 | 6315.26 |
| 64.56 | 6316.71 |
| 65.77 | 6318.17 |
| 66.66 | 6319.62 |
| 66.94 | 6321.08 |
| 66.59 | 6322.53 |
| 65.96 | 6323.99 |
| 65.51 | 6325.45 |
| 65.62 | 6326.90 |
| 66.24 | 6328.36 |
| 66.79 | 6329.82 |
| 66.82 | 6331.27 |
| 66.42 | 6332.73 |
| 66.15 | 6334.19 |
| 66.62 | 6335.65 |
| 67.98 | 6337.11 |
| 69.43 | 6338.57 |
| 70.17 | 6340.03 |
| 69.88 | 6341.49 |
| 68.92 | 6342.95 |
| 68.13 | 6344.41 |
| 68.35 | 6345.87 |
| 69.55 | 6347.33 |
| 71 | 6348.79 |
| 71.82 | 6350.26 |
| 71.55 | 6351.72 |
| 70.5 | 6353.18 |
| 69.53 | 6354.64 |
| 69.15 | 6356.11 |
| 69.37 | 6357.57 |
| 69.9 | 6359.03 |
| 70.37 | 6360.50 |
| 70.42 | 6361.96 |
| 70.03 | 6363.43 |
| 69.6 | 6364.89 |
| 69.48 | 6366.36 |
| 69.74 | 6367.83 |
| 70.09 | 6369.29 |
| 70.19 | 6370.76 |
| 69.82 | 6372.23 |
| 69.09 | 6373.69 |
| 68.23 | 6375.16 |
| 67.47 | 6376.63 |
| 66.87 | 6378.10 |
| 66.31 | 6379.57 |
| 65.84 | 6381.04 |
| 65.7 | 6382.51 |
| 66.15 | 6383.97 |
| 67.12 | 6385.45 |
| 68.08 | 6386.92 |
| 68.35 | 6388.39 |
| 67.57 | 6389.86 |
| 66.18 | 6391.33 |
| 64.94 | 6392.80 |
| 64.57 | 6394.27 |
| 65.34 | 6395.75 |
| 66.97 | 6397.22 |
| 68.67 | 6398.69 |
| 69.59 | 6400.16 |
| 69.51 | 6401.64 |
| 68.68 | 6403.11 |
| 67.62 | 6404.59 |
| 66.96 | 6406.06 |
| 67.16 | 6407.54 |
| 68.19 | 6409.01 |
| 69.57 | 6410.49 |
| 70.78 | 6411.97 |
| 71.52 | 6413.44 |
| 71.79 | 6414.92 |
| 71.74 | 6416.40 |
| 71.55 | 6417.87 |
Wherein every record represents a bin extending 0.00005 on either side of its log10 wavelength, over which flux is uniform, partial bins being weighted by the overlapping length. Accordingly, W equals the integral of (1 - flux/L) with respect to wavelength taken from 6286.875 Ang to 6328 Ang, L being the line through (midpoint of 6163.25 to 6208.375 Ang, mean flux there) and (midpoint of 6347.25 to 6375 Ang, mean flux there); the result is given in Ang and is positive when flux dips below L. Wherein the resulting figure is 1.5 Ang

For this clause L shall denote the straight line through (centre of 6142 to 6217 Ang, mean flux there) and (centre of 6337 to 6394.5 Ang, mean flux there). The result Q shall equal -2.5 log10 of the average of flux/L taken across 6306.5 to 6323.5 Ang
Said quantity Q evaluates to 0.07 mag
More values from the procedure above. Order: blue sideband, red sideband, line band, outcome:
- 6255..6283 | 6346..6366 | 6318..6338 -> 0.05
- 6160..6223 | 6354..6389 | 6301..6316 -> 0.07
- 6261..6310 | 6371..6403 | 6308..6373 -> 0.00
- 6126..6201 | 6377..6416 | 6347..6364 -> -0.03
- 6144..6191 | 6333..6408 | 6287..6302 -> -0.05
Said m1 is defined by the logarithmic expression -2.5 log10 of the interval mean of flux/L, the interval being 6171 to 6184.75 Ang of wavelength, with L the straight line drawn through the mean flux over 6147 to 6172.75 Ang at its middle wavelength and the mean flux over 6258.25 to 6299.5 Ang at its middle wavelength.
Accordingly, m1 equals 0.01 mag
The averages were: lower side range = 68.6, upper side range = 69.7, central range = 68.4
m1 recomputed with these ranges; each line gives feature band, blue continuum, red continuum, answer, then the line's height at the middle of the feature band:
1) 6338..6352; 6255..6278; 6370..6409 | -0.035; 67.6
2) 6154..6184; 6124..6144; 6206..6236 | 0.056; 72.2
